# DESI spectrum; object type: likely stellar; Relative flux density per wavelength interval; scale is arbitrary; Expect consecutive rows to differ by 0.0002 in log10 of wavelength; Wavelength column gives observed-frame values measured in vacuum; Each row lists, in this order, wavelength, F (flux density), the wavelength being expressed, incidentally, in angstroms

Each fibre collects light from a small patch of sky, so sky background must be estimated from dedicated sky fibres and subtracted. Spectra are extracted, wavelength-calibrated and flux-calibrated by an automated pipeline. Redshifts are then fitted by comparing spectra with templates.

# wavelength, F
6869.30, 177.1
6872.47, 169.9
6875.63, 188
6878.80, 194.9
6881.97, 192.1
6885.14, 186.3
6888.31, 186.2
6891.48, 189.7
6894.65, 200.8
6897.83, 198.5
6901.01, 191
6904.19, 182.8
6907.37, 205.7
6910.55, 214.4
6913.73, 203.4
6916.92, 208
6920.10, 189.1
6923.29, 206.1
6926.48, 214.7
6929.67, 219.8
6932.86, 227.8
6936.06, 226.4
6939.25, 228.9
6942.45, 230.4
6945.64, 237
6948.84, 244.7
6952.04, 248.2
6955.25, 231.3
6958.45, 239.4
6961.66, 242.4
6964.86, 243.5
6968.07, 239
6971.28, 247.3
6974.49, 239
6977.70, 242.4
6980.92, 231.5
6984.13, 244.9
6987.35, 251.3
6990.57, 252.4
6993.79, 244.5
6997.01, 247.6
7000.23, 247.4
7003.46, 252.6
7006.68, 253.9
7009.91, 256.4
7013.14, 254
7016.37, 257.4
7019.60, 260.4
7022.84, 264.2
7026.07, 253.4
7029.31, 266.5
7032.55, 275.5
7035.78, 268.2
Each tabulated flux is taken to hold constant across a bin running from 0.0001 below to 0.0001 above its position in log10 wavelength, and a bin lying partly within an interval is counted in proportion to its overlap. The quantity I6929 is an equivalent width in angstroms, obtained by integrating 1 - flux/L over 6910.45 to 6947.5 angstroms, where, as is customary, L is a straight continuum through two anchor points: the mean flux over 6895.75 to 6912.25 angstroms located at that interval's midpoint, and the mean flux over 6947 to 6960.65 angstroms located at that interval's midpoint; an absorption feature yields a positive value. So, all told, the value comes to 0.39 angstroms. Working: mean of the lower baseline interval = 199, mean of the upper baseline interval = 241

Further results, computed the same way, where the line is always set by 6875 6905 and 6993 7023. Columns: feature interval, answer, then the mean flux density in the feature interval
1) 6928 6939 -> -0.55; 225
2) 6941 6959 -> -1.25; 239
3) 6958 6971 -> -0.63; 242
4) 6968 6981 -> -0.28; 241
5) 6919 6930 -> 0.15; 207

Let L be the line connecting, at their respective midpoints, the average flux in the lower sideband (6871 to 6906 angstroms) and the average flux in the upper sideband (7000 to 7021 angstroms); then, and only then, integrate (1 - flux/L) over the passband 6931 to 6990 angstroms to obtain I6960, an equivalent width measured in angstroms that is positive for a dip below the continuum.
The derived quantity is -2.8 angstroms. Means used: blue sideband 189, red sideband 255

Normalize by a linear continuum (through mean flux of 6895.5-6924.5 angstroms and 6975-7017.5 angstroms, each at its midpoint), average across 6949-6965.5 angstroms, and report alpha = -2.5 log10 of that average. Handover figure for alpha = -0.07 mag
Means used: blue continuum 200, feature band 241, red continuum 249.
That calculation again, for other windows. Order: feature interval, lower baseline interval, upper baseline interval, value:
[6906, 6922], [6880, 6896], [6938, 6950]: 0.04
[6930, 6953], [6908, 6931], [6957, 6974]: -0.04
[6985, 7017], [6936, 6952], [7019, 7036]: 0.02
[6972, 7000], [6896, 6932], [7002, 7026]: -0.01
